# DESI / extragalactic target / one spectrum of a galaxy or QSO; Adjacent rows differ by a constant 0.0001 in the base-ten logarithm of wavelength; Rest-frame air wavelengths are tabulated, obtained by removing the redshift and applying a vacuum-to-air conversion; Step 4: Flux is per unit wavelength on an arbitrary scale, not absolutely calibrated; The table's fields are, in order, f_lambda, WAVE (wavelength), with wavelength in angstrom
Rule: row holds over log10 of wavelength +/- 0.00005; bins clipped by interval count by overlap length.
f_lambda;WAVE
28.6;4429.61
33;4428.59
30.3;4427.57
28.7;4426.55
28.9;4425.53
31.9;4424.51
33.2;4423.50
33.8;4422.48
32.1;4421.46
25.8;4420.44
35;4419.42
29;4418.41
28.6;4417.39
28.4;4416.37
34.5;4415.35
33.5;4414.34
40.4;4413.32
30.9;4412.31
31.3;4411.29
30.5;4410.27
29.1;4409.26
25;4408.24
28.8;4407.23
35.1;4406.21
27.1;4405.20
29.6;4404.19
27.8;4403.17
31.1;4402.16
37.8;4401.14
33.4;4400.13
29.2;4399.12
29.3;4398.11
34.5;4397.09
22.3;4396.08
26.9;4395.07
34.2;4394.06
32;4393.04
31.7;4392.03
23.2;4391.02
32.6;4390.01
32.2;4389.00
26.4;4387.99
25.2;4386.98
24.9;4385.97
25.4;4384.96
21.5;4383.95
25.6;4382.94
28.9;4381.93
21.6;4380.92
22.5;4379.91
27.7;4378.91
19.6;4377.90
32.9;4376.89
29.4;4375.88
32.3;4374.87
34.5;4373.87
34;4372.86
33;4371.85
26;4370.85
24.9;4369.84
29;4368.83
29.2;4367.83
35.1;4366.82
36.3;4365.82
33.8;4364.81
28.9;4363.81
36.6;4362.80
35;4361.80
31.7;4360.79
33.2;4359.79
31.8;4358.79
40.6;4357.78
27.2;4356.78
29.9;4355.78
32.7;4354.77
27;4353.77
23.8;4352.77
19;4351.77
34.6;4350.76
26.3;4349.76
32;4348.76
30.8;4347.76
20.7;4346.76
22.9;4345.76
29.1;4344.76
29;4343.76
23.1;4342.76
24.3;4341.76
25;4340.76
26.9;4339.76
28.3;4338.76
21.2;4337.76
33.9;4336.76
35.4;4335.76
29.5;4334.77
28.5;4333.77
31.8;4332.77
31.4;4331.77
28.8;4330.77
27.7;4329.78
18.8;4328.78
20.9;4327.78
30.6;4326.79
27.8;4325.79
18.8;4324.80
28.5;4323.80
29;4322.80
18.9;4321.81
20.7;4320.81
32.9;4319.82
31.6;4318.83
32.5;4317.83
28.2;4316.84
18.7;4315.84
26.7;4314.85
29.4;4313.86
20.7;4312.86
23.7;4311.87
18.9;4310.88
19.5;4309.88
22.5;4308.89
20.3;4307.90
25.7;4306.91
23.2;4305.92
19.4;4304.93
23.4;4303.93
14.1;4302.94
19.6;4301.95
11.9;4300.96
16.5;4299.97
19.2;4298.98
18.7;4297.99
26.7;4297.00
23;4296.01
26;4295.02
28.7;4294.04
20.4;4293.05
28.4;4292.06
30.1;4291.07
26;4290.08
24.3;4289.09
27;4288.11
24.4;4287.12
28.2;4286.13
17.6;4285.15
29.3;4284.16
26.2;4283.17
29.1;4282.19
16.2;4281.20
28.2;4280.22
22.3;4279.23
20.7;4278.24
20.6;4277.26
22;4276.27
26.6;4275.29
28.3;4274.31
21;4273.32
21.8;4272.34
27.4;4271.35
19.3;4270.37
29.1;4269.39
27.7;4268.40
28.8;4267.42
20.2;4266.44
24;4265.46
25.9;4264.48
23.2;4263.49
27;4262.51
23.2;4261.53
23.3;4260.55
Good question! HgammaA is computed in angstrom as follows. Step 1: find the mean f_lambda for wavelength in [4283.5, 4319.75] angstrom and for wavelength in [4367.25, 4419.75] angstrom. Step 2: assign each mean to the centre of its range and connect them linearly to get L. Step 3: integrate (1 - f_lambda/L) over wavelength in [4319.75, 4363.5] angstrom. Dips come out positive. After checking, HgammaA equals -3.2 angstrom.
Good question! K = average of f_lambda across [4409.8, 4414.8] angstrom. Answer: 33.3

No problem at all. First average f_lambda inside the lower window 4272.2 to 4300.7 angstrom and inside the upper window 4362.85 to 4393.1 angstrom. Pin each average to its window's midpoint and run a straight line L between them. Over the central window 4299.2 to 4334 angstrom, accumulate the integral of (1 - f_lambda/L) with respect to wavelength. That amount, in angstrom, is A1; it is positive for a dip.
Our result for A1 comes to 2.22 angstrom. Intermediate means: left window 24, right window 28.7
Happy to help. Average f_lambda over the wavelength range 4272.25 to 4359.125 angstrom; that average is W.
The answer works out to 25.3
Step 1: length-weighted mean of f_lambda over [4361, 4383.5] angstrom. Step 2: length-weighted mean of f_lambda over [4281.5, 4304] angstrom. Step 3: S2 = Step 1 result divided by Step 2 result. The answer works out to 1.3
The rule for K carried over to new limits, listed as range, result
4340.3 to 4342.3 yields 24.6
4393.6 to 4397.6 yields 29.4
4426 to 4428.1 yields 29.5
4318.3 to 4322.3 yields 26.1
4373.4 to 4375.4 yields 33.4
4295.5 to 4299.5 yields 21.9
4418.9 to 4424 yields 32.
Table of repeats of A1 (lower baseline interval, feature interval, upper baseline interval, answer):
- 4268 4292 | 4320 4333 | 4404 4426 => 0.6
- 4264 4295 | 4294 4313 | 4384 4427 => 3.6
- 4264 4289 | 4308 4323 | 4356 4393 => 1.0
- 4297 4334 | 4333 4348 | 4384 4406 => -1.0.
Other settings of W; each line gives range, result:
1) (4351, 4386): 29.4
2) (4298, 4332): 23.4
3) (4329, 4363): 29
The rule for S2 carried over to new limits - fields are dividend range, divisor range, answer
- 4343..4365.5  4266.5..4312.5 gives 1.28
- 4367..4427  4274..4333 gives 1.23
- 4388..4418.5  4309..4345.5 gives 1.16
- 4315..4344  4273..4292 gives 1.09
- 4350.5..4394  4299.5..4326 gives 1.28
